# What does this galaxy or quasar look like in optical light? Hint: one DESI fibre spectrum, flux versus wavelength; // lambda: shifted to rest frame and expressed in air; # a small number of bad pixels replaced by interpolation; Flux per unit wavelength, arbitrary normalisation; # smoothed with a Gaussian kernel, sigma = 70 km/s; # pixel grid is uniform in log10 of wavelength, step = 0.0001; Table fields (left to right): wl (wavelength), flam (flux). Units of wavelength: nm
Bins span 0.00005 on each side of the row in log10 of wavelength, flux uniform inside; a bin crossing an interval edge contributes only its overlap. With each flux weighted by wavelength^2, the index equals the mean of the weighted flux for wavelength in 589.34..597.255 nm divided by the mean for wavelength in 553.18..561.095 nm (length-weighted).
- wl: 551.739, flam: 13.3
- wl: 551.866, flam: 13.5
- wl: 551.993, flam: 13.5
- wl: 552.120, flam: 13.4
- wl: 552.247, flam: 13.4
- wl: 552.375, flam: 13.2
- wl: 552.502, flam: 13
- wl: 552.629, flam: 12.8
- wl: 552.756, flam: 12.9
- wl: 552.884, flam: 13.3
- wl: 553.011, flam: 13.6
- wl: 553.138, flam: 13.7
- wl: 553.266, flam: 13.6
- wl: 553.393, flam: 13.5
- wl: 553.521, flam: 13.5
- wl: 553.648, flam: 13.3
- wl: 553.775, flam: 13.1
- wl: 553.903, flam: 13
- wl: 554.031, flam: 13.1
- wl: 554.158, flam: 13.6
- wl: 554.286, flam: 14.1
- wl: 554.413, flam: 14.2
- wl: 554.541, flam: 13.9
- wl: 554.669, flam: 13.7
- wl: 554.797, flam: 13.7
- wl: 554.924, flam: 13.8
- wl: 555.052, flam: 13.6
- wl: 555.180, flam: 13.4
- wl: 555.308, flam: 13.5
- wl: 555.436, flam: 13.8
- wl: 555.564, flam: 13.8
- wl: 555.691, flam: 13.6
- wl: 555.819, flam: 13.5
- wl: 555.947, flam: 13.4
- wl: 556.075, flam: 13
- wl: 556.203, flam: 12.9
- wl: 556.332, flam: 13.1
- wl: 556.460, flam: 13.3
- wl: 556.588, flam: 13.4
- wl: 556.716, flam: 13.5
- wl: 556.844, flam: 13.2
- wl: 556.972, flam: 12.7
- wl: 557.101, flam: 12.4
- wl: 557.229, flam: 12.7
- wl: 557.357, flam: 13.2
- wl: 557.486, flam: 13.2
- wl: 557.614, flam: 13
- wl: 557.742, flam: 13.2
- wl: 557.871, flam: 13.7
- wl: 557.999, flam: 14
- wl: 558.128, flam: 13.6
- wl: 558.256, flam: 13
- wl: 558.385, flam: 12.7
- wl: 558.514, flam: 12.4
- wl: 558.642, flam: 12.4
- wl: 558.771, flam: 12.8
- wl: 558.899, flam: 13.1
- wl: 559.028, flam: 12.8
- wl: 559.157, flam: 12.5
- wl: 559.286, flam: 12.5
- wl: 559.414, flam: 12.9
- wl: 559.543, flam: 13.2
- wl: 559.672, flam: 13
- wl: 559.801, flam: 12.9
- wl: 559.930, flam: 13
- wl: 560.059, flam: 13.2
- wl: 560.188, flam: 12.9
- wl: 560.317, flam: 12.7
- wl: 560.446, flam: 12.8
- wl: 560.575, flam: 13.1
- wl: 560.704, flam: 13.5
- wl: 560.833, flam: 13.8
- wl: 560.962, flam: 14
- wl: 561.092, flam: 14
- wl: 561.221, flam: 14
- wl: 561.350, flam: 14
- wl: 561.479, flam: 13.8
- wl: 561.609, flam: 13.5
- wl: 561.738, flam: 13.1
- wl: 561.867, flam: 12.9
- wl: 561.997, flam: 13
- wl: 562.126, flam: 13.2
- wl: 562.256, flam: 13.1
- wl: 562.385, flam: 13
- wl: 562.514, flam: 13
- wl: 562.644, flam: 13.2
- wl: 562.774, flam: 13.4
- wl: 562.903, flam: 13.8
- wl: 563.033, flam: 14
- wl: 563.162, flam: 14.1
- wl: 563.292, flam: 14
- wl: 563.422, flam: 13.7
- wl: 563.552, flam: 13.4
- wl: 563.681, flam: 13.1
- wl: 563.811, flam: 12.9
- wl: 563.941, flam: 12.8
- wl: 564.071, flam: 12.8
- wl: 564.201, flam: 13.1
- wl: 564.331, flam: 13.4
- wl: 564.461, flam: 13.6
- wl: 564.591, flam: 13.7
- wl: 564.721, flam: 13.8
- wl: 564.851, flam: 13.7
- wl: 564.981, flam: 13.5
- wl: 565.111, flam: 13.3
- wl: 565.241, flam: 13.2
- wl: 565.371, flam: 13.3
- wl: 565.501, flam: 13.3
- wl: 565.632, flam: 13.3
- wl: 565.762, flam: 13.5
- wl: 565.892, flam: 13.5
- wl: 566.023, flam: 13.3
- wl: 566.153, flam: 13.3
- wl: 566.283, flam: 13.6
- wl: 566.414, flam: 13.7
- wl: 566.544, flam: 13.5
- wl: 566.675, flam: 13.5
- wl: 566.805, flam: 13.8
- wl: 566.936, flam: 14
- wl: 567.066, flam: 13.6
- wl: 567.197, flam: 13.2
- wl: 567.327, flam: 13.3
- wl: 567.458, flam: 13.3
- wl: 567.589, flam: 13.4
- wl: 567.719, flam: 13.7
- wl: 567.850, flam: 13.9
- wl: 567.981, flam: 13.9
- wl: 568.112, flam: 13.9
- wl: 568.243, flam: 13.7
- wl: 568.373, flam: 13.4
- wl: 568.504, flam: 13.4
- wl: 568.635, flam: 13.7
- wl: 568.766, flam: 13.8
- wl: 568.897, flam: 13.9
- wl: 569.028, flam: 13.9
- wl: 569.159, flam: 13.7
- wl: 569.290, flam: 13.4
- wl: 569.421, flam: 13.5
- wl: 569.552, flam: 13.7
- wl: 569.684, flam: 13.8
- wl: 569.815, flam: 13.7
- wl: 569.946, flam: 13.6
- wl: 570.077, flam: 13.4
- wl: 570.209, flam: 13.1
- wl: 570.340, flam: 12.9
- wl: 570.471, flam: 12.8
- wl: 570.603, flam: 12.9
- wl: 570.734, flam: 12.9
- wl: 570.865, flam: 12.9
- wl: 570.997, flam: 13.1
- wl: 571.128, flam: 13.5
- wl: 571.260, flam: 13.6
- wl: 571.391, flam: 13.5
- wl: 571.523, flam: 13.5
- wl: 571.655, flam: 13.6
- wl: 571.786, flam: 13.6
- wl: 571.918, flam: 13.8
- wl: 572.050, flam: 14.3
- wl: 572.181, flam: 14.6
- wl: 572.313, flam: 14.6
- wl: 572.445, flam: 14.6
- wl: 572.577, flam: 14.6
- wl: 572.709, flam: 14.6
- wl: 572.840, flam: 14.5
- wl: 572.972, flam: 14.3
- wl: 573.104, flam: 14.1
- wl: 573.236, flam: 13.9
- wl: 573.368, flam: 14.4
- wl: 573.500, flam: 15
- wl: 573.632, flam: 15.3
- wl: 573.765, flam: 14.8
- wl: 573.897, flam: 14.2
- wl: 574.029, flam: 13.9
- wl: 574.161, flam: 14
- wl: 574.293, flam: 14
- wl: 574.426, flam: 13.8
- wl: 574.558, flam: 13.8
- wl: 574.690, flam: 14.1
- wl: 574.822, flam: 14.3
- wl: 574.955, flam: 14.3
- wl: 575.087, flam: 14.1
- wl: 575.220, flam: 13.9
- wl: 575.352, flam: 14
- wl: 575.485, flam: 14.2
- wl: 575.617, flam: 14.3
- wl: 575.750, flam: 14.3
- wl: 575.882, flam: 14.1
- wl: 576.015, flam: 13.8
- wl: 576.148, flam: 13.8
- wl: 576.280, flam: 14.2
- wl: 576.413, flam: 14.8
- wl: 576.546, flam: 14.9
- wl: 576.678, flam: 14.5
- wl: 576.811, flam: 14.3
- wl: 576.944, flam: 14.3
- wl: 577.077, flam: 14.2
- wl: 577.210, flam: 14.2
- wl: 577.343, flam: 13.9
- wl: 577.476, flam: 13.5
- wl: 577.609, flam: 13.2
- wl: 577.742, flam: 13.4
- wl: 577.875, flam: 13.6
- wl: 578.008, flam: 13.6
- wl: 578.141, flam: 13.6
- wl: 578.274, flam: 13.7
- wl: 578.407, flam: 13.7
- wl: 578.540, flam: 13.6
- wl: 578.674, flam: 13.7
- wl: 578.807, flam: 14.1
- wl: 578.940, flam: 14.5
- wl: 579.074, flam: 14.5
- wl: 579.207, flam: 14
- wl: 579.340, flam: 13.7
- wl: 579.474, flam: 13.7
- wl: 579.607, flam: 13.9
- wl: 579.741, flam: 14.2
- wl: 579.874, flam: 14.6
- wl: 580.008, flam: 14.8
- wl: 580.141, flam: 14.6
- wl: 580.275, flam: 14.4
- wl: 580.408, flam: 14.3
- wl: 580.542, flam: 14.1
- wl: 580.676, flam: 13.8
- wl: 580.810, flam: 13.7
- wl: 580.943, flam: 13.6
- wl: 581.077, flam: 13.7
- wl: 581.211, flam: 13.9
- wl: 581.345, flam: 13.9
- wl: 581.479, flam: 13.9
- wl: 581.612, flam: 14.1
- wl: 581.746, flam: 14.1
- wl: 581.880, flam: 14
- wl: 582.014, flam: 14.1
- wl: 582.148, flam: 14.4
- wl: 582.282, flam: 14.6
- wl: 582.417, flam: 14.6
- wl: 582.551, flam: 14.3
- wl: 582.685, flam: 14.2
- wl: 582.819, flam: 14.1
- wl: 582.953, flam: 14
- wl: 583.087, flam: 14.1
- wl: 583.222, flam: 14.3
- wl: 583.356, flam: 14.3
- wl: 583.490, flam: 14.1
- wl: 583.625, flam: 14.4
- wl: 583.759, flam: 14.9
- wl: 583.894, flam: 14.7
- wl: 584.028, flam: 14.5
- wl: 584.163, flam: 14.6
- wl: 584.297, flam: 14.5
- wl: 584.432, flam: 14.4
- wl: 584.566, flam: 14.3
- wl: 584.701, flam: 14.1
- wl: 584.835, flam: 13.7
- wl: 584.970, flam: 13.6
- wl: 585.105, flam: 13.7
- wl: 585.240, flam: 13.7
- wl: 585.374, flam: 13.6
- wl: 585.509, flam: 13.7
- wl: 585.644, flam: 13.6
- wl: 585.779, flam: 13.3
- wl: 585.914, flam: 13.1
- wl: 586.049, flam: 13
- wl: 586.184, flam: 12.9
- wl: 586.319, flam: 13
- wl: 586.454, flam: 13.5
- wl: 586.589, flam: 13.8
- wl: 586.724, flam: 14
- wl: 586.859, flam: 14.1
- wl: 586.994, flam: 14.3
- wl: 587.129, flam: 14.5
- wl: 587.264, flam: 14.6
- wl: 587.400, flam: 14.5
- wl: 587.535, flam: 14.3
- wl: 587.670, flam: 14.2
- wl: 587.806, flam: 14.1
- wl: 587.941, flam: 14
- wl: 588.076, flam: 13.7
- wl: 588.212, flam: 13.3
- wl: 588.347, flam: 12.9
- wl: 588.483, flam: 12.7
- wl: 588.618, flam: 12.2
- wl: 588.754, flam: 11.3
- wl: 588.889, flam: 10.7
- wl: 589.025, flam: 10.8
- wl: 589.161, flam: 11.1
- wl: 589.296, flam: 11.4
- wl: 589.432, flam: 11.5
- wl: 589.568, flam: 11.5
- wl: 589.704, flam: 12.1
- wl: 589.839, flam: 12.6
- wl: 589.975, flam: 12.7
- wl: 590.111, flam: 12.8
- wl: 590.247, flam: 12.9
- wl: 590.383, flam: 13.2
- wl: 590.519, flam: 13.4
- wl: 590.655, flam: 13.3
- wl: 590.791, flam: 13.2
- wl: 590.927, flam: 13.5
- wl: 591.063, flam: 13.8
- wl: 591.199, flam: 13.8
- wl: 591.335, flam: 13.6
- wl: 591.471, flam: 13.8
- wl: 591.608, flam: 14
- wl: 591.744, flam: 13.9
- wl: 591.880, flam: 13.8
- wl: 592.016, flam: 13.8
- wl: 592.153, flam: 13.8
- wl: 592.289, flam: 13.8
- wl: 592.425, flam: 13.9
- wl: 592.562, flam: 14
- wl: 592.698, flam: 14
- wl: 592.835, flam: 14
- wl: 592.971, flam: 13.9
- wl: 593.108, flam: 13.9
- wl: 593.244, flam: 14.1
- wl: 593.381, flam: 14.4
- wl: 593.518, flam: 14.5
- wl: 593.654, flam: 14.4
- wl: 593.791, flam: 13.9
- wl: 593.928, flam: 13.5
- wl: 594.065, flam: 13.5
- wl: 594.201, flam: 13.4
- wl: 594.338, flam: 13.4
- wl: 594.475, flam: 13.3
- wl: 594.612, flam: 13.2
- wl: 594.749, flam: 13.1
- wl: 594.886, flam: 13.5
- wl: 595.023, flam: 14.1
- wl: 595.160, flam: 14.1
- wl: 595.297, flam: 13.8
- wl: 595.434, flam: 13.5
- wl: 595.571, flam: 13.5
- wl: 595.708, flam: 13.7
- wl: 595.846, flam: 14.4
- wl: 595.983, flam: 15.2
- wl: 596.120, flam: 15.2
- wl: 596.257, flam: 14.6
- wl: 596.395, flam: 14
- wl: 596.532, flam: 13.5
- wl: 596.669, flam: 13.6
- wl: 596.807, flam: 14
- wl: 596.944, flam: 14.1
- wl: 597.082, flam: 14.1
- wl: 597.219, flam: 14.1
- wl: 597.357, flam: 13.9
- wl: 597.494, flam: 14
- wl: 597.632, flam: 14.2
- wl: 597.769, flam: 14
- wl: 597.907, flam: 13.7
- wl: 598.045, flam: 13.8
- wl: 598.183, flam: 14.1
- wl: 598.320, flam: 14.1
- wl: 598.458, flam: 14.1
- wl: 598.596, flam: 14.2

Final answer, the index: 1.2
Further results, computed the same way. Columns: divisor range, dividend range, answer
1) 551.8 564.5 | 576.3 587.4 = 1.15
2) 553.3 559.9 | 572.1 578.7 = 1.14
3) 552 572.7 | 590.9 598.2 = 1.16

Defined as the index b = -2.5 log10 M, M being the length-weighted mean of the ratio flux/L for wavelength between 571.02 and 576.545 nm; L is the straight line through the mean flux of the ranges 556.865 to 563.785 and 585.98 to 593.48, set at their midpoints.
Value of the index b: -0.072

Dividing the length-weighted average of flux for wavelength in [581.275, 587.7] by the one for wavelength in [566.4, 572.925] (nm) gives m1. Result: 1.0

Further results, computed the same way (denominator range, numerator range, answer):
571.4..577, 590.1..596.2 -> 0.97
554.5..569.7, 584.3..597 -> 1.01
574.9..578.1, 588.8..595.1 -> 0.94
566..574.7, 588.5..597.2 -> 0.97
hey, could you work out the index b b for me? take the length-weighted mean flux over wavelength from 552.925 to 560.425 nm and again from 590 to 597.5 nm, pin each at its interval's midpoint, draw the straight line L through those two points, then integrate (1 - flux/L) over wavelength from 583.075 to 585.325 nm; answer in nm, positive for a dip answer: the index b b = -0.09 nm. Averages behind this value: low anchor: 13.2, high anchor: 13.8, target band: 14.2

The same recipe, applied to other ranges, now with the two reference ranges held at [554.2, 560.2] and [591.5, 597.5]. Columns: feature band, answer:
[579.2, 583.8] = -0.160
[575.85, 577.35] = -0.075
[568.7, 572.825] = -0.059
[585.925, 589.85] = 0.228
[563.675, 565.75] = 0.008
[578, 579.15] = -0.024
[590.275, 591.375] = 0.032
